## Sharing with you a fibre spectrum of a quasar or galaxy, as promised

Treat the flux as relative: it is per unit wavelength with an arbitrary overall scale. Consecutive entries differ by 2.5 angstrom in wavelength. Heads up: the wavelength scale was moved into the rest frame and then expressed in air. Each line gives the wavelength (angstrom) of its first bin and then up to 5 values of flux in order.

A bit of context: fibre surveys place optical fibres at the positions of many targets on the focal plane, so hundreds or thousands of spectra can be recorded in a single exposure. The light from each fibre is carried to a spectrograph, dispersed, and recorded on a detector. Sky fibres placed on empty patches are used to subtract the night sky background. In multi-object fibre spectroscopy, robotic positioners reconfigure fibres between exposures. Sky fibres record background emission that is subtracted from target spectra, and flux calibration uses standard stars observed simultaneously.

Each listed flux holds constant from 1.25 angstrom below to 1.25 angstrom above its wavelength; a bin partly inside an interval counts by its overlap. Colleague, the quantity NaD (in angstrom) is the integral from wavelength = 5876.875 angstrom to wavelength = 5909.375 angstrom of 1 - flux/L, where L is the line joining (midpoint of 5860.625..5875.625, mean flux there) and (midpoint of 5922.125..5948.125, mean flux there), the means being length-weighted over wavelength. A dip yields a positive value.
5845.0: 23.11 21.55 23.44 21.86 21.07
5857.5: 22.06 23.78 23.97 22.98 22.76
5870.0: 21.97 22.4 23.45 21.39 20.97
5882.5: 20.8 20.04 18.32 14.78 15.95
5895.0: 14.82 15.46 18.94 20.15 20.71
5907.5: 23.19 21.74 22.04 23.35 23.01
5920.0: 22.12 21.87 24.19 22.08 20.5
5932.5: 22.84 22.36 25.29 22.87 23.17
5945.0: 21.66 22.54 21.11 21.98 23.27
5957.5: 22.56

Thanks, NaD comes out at 5.6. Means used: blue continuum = 22.9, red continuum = 22.7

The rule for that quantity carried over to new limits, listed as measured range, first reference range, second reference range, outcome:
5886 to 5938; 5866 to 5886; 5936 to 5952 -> 3.99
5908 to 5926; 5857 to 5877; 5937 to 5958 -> 0.09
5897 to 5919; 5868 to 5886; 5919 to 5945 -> 1.07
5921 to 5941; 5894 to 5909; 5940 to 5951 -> -1.49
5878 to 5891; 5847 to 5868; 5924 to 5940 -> 2.01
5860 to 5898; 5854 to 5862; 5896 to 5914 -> 2.39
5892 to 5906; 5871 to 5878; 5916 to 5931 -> 2.94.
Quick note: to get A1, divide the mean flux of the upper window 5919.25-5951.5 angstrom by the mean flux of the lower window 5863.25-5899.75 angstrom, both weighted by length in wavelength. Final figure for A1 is 1.14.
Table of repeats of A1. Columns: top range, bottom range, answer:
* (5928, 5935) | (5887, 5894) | 1.36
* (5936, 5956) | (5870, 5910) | 1.16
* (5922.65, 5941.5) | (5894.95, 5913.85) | 1.14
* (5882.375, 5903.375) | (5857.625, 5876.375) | 0.76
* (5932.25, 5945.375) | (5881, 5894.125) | 1.29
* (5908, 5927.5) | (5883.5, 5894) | 1.31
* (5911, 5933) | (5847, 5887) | 1.01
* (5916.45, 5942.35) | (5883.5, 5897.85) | 1.36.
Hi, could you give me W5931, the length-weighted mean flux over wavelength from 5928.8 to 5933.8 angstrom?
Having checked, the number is 21.7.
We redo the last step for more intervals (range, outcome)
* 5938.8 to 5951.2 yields 22.3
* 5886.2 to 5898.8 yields 15.9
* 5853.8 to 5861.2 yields 22.3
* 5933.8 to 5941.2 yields 23.5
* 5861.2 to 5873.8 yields 22.8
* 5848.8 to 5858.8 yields 22.1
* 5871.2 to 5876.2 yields 22.9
